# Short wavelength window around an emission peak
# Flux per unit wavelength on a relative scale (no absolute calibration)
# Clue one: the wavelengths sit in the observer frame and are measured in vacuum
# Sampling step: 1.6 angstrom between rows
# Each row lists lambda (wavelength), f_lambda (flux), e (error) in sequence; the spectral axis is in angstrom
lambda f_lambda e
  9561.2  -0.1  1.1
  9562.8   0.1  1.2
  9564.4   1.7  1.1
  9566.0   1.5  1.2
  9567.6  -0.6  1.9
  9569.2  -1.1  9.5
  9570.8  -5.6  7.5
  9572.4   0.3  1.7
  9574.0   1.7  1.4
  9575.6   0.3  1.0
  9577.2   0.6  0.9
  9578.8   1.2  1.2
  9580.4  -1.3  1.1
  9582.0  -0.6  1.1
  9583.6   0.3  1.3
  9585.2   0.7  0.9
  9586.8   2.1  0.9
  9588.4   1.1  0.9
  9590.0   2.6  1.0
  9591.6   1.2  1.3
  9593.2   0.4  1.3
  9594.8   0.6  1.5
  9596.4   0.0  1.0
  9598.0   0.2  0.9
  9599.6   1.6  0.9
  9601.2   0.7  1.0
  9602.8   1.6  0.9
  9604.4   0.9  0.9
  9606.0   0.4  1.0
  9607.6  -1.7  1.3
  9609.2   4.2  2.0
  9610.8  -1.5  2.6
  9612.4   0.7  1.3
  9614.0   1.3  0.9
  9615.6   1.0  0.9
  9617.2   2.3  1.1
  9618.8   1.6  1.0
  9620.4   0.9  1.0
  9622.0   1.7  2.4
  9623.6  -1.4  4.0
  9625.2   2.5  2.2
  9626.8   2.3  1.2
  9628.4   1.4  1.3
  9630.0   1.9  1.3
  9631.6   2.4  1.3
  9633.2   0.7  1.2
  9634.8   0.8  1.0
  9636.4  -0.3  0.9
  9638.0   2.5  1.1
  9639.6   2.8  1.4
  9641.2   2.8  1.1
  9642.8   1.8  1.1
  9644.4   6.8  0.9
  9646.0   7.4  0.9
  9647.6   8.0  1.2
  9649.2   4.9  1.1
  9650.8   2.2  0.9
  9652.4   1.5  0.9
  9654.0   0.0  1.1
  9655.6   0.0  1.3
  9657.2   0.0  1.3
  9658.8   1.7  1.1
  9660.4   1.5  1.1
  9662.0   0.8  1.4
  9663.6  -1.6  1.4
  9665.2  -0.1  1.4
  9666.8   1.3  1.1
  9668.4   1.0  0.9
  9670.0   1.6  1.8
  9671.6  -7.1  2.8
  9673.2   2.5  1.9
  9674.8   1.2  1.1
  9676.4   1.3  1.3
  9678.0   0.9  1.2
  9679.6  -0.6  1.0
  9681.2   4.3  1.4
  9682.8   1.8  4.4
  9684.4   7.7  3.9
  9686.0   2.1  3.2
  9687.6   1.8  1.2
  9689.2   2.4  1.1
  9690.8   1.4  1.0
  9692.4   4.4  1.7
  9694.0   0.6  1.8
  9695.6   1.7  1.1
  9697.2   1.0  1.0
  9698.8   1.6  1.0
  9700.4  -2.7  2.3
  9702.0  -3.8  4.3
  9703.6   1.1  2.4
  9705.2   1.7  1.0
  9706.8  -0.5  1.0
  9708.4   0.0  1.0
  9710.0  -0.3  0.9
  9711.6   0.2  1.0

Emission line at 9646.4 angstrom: Hbeta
